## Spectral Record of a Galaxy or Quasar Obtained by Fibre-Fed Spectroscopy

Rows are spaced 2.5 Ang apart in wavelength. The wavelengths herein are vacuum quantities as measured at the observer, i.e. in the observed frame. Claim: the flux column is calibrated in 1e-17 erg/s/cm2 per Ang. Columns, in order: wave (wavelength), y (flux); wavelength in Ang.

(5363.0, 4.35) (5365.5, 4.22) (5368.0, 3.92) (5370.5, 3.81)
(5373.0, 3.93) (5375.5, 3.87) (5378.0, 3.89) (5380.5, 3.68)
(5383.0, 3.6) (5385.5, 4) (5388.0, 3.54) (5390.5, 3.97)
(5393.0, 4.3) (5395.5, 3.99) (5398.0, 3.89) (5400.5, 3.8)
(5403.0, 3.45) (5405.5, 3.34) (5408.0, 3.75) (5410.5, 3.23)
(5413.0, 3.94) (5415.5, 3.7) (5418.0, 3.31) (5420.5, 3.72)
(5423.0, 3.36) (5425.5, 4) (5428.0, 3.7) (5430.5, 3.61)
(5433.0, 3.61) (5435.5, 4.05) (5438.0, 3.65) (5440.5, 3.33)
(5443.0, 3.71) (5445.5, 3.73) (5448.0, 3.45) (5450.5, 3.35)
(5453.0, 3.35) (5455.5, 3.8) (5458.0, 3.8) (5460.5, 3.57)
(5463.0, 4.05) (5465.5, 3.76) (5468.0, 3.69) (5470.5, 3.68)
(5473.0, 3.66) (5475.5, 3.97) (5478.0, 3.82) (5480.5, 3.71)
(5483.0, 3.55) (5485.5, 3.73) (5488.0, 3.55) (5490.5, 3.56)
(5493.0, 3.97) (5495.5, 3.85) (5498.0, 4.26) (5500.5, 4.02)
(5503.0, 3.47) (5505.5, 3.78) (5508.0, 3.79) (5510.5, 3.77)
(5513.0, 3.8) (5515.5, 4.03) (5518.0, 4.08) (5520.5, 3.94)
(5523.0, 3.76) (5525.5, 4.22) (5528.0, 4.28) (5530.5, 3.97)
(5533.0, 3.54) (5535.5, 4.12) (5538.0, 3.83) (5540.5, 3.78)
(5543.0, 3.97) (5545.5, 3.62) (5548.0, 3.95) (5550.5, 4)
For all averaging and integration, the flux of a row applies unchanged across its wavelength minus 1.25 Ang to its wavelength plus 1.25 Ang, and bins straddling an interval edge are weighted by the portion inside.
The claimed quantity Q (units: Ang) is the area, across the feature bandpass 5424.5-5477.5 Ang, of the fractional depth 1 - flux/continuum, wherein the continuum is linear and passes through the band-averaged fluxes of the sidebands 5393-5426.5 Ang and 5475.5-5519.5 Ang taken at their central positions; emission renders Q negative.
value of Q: 0.7 Ang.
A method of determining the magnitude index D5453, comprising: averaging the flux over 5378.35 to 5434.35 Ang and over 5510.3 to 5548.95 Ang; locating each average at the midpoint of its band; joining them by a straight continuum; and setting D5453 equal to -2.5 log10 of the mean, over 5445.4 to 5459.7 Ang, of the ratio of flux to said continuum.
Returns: 0.06 mag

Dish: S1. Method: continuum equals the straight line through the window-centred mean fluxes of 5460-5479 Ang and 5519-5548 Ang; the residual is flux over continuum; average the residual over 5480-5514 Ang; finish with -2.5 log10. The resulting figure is 0.02 mag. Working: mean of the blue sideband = 3.78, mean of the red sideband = 3.91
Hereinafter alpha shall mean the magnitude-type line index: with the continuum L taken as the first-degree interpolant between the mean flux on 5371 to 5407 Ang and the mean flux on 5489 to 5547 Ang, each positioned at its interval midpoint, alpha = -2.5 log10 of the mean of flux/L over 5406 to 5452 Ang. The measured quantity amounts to 0.06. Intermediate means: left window 3.8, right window 3.89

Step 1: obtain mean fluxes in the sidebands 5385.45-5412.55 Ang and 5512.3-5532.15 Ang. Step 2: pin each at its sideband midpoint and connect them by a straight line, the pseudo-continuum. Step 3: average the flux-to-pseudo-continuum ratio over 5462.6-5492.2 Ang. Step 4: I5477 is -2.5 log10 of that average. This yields 0.05 mag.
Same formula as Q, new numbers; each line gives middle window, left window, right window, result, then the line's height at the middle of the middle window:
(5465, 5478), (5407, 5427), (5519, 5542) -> 0.1 Ang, 3.78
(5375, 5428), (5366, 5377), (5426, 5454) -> 0.7 Ang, 3.78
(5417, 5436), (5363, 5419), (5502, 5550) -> 0.8 Ang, 3.82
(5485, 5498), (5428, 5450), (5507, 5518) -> 0.1 Ang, 3.81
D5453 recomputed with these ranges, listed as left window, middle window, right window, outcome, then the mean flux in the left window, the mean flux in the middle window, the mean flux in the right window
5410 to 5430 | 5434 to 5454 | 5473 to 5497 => 0.03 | 3.63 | 3.58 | 3.75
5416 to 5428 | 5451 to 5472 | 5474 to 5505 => 0.00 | 3.61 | 3.7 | 3.79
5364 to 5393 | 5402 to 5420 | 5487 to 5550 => 0.10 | 3.88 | 3.54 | 3.88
